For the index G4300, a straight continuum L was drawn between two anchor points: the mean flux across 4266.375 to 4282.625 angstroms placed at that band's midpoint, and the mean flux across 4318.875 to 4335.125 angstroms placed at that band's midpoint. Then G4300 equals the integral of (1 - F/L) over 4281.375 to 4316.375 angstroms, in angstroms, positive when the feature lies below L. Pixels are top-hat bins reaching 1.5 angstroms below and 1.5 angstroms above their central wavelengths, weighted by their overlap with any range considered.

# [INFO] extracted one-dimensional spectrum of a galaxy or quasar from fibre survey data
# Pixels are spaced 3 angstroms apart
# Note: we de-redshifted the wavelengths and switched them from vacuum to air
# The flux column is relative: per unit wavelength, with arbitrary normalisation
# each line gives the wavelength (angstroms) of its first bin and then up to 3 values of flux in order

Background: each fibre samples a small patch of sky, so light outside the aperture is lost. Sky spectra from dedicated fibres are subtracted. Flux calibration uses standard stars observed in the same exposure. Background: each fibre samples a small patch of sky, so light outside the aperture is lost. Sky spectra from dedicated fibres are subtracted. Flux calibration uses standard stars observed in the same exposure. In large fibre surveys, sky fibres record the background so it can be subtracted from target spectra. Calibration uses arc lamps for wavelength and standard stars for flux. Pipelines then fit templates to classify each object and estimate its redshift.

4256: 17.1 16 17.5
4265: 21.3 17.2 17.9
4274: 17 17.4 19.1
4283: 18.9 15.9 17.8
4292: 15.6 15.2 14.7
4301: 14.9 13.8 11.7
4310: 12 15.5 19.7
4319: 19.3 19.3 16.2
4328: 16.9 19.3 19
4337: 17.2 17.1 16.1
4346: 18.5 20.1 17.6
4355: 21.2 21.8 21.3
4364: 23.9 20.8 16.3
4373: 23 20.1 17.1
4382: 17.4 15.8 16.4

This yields 5.17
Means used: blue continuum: 17.8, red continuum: 18.2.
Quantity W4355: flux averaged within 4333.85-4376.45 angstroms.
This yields 19.6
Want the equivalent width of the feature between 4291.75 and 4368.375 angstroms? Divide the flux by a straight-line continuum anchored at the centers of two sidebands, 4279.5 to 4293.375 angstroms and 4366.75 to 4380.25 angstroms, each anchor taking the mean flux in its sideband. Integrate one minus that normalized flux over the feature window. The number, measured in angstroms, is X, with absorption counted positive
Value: 3.1 angstroms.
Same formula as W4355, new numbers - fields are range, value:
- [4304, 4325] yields 16.1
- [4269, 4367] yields 17.6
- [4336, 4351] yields 17.8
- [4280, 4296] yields 17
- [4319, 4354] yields 18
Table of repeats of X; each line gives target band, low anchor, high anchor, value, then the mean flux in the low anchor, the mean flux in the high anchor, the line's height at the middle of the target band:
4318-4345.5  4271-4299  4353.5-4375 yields 2.2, 16.9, 21.2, 19.4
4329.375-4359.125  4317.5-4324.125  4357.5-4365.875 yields 3.1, 19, 22.3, 20.9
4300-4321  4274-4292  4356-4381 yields 3.6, 17.6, 20.5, 18.5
